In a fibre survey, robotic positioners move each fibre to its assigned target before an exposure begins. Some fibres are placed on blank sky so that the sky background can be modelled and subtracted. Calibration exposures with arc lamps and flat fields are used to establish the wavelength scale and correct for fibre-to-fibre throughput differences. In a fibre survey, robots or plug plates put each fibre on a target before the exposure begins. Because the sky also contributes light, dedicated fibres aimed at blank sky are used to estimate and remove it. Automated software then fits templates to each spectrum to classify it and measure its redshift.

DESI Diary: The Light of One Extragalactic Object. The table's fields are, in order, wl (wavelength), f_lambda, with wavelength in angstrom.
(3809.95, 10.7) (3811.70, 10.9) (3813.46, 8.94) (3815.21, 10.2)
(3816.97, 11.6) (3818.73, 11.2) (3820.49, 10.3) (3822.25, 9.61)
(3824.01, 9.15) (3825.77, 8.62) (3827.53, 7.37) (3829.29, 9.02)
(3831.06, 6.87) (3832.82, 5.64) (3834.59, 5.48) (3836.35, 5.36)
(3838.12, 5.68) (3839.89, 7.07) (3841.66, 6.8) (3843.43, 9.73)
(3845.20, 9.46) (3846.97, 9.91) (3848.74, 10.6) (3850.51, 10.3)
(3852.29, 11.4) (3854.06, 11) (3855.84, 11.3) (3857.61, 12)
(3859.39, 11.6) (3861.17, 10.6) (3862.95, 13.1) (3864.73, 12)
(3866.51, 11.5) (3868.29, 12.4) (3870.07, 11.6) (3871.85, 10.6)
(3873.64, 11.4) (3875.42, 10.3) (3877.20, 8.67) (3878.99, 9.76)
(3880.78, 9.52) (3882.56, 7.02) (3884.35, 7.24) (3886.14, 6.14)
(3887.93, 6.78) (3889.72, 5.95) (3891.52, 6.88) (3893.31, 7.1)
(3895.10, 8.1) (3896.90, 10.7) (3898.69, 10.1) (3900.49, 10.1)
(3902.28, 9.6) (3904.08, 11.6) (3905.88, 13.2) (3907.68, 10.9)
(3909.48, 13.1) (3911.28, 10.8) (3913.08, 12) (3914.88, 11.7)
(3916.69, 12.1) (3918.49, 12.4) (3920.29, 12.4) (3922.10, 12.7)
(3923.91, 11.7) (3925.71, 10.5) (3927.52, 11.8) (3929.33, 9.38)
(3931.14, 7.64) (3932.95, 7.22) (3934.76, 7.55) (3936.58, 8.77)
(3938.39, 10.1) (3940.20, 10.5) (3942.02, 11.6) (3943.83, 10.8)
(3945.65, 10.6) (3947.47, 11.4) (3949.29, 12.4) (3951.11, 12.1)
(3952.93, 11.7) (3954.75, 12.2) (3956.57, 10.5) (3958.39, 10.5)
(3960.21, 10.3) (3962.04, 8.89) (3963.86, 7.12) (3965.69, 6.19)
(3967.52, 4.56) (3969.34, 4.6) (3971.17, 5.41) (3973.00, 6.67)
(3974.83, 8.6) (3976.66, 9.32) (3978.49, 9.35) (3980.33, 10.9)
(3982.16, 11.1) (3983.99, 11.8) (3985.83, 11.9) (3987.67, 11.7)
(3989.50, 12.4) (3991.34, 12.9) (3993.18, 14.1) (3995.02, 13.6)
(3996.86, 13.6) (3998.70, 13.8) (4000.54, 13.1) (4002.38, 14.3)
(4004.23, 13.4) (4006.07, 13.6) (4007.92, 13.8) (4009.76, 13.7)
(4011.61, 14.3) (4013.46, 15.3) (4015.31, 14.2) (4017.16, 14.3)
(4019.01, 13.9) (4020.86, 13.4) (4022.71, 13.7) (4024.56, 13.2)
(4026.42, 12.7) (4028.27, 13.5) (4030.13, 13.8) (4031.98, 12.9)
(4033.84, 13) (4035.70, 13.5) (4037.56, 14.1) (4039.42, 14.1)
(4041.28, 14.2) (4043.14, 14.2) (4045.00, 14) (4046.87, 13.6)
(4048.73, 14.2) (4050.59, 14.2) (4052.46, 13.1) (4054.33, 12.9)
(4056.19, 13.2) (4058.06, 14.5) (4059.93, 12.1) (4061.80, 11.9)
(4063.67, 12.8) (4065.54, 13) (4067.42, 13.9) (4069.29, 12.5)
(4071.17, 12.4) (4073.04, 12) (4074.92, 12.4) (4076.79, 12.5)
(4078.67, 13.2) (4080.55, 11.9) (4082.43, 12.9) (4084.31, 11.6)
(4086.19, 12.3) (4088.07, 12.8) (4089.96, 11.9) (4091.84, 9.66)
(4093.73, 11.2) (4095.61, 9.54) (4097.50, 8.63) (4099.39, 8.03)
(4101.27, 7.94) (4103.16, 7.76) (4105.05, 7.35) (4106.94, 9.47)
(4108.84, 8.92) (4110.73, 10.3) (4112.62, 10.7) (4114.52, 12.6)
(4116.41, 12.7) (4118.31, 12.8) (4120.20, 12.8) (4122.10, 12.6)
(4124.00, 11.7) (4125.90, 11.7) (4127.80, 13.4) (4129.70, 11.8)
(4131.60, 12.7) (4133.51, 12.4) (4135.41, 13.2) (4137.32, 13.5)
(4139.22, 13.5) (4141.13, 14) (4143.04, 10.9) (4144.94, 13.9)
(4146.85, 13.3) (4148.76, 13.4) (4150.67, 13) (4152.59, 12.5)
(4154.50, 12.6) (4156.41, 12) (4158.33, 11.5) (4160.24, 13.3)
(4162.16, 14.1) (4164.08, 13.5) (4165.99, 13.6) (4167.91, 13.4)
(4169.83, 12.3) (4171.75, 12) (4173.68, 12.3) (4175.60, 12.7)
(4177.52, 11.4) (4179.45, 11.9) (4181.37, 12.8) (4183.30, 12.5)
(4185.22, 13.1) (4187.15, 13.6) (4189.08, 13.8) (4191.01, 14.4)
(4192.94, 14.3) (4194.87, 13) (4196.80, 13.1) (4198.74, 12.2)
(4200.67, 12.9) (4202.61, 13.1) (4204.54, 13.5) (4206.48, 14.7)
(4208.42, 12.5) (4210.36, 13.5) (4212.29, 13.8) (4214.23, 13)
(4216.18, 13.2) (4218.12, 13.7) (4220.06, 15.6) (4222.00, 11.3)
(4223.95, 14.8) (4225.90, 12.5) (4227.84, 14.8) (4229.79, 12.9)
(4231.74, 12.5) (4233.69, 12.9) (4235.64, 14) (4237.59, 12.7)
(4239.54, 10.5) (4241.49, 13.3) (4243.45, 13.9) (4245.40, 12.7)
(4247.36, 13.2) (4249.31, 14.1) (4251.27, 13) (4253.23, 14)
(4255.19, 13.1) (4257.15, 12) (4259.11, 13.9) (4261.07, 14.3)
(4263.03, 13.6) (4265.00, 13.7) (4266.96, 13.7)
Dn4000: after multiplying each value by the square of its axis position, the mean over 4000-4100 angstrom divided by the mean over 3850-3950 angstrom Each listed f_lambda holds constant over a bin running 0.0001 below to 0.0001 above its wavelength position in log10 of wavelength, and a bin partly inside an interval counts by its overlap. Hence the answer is 1.35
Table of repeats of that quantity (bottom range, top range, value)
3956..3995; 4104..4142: 1.34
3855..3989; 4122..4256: 1.48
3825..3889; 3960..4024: 1.33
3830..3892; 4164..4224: 1.68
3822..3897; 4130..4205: 1.66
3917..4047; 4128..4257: 1.25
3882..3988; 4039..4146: 1.34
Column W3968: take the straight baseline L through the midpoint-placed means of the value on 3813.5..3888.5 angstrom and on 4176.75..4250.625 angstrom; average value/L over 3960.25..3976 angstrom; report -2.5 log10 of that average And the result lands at 0.49 mag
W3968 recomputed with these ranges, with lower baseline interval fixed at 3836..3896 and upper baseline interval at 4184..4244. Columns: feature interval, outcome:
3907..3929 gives -0.18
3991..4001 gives -0.24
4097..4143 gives 0.09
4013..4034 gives -0.22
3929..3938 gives 0.24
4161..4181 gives 0.01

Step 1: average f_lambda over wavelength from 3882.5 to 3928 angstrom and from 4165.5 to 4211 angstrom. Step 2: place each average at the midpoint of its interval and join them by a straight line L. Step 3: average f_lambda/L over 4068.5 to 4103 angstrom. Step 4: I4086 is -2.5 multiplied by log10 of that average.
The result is 0.07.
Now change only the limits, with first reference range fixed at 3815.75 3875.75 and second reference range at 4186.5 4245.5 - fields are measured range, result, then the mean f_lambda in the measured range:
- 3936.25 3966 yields 0.03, 10.4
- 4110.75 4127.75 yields 0.02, 12.2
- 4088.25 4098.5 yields 0.17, 10.4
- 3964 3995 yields 0.16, 9.53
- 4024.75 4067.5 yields -0.15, 13.4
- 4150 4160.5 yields 0.03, 12.4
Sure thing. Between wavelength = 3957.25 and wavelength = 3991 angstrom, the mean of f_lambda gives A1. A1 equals 9.04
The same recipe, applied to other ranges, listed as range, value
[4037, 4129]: 12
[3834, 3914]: 9.72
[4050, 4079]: 12.9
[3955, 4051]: 12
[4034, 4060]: 13.7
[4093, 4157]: 11.6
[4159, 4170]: 13.4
